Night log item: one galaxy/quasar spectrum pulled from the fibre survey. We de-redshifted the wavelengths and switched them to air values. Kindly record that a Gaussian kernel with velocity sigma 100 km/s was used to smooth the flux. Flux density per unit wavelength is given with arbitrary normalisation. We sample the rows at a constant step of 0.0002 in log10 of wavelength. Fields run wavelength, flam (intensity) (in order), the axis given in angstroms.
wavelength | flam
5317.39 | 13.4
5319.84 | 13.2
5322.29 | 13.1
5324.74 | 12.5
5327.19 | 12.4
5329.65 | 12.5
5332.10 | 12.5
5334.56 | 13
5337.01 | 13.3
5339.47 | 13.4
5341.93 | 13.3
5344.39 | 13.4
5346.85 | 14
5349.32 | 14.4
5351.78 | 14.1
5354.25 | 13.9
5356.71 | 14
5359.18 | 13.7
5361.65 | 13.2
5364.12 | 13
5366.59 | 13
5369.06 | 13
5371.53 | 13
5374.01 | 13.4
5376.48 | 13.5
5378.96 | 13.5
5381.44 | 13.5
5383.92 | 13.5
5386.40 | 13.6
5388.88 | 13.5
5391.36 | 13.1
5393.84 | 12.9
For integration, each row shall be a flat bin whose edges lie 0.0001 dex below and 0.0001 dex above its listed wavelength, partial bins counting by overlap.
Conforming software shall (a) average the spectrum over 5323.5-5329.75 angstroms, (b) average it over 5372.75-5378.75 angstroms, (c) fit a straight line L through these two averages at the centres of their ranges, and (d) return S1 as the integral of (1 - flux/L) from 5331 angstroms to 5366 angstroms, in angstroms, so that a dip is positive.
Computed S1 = -1.65 angstroms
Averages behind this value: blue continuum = 12.5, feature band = 13.5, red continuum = 13.4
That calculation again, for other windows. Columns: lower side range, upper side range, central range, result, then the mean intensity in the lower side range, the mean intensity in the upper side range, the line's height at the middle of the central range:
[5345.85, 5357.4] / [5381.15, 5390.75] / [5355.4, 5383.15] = 0.9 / 14.1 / 13.5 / 13.8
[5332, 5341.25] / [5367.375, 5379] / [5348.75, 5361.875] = -0.7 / 13.1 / 13.2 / 13.2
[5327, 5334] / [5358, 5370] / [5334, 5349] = -0.9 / 12.5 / 13.2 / 12.7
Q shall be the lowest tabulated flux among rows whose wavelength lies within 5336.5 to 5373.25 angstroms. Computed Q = 13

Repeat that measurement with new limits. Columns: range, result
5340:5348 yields 13.3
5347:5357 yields 13.9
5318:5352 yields 12.4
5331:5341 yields 12.5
